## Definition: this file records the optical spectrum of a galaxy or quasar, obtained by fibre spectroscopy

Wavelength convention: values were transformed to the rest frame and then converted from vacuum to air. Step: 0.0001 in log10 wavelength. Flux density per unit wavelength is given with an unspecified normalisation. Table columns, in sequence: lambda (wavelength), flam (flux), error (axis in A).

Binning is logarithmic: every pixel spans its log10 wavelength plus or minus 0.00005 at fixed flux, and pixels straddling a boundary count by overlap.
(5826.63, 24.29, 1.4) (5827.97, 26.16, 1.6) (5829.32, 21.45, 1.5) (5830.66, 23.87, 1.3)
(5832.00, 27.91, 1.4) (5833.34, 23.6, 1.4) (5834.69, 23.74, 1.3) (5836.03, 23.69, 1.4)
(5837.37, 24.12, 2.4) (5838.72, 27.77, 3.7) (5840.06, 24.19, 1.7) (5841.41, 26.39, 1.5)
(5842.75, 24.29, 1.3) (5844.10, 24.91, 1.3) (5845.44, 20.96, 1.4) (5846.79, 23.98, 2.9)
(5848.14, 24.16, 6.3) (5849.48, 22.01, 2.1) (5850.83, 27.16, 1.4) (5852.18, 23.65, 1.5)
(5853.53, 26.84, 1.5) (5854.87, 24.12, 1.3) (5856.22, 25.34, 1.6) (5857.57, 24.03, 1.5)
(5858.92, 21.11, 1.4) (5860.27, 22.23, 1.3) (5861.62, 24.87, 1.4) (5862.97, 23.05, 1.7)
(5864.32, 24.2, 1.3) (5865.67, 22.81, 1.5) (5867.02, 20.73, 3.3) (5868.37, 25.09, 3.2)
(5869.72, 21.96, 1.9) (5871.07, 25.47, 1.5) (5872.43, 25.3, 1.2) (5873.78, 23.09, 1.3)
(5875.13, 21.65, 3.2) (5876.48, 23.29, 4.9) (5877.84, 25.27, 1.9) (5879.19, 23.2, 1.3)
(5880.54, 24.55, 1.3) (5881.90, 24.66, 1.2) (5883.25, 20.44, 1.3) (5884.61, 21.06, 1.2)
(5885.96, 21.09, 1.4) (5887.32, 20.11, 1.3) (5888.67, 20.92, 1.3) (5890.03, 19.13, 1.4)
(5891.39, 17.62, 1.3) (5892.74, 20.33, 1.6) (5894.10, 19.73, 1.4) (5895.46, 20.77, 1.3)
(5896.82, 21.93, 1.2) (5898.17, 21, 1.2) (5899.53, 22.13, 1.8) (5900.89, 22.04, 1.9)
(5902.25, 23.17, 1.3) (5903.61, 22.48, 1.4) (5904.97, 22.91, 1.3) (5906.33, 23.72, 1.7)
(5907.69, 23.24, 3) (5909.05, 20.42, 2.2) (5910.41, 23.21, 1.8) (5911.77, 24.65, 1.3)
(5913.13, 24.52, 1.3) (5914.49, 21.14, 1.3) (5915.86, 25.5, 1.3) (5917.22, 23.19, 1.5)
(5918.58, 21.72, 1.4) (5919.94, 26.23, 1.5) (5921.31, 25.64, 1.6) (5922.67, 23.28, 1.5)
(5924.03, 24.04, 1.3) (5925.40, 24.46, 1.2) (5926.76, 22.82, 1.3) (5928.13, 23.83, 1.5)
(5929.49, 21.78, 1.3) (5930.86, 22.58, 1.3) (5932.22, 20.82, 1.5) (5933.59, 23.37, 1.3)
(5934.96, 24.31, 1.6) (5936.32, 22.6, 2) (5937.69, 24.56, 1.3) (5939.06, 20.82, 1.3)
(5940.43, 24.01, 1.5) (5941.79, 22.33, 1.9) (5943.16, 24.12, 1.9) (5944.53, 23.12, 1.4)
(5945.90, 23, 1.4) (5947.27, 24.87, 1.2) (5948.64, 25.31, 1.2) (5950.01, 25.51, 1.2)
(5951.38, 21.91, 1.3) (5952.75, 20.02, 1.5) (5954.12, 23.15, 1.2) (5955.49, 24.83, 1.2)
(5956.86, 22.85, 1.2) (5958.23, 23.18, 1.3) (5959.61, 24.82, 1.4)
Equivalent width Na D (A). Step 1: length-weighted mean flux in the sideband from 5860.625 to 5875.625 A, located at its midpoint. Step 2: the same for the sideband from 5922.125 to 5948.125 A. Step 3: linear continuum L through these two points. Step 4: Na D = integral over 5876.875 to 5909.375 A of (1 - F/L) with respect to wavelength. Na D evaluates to 2.2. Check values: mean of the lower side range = 23.5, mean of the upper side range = 23.2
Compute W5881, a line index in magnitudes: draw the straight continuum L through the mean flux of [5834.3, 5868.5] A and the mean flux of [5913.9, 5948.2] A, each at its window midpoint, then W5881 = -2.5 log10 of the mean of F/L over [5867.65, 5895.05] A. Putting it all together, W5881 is 0.08 mag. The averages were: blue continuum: 24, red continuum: 23.4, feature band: 22.2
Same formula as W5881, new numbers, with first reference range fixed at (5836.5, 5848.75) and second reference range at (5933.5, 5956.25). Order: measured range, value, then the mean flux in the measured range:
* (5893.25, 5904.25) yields 0.11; 21.6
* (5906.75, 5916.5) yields 0.02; 23.2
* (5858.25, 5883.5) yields 0.04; 23.4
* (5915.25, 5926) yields -0.03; 24.3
